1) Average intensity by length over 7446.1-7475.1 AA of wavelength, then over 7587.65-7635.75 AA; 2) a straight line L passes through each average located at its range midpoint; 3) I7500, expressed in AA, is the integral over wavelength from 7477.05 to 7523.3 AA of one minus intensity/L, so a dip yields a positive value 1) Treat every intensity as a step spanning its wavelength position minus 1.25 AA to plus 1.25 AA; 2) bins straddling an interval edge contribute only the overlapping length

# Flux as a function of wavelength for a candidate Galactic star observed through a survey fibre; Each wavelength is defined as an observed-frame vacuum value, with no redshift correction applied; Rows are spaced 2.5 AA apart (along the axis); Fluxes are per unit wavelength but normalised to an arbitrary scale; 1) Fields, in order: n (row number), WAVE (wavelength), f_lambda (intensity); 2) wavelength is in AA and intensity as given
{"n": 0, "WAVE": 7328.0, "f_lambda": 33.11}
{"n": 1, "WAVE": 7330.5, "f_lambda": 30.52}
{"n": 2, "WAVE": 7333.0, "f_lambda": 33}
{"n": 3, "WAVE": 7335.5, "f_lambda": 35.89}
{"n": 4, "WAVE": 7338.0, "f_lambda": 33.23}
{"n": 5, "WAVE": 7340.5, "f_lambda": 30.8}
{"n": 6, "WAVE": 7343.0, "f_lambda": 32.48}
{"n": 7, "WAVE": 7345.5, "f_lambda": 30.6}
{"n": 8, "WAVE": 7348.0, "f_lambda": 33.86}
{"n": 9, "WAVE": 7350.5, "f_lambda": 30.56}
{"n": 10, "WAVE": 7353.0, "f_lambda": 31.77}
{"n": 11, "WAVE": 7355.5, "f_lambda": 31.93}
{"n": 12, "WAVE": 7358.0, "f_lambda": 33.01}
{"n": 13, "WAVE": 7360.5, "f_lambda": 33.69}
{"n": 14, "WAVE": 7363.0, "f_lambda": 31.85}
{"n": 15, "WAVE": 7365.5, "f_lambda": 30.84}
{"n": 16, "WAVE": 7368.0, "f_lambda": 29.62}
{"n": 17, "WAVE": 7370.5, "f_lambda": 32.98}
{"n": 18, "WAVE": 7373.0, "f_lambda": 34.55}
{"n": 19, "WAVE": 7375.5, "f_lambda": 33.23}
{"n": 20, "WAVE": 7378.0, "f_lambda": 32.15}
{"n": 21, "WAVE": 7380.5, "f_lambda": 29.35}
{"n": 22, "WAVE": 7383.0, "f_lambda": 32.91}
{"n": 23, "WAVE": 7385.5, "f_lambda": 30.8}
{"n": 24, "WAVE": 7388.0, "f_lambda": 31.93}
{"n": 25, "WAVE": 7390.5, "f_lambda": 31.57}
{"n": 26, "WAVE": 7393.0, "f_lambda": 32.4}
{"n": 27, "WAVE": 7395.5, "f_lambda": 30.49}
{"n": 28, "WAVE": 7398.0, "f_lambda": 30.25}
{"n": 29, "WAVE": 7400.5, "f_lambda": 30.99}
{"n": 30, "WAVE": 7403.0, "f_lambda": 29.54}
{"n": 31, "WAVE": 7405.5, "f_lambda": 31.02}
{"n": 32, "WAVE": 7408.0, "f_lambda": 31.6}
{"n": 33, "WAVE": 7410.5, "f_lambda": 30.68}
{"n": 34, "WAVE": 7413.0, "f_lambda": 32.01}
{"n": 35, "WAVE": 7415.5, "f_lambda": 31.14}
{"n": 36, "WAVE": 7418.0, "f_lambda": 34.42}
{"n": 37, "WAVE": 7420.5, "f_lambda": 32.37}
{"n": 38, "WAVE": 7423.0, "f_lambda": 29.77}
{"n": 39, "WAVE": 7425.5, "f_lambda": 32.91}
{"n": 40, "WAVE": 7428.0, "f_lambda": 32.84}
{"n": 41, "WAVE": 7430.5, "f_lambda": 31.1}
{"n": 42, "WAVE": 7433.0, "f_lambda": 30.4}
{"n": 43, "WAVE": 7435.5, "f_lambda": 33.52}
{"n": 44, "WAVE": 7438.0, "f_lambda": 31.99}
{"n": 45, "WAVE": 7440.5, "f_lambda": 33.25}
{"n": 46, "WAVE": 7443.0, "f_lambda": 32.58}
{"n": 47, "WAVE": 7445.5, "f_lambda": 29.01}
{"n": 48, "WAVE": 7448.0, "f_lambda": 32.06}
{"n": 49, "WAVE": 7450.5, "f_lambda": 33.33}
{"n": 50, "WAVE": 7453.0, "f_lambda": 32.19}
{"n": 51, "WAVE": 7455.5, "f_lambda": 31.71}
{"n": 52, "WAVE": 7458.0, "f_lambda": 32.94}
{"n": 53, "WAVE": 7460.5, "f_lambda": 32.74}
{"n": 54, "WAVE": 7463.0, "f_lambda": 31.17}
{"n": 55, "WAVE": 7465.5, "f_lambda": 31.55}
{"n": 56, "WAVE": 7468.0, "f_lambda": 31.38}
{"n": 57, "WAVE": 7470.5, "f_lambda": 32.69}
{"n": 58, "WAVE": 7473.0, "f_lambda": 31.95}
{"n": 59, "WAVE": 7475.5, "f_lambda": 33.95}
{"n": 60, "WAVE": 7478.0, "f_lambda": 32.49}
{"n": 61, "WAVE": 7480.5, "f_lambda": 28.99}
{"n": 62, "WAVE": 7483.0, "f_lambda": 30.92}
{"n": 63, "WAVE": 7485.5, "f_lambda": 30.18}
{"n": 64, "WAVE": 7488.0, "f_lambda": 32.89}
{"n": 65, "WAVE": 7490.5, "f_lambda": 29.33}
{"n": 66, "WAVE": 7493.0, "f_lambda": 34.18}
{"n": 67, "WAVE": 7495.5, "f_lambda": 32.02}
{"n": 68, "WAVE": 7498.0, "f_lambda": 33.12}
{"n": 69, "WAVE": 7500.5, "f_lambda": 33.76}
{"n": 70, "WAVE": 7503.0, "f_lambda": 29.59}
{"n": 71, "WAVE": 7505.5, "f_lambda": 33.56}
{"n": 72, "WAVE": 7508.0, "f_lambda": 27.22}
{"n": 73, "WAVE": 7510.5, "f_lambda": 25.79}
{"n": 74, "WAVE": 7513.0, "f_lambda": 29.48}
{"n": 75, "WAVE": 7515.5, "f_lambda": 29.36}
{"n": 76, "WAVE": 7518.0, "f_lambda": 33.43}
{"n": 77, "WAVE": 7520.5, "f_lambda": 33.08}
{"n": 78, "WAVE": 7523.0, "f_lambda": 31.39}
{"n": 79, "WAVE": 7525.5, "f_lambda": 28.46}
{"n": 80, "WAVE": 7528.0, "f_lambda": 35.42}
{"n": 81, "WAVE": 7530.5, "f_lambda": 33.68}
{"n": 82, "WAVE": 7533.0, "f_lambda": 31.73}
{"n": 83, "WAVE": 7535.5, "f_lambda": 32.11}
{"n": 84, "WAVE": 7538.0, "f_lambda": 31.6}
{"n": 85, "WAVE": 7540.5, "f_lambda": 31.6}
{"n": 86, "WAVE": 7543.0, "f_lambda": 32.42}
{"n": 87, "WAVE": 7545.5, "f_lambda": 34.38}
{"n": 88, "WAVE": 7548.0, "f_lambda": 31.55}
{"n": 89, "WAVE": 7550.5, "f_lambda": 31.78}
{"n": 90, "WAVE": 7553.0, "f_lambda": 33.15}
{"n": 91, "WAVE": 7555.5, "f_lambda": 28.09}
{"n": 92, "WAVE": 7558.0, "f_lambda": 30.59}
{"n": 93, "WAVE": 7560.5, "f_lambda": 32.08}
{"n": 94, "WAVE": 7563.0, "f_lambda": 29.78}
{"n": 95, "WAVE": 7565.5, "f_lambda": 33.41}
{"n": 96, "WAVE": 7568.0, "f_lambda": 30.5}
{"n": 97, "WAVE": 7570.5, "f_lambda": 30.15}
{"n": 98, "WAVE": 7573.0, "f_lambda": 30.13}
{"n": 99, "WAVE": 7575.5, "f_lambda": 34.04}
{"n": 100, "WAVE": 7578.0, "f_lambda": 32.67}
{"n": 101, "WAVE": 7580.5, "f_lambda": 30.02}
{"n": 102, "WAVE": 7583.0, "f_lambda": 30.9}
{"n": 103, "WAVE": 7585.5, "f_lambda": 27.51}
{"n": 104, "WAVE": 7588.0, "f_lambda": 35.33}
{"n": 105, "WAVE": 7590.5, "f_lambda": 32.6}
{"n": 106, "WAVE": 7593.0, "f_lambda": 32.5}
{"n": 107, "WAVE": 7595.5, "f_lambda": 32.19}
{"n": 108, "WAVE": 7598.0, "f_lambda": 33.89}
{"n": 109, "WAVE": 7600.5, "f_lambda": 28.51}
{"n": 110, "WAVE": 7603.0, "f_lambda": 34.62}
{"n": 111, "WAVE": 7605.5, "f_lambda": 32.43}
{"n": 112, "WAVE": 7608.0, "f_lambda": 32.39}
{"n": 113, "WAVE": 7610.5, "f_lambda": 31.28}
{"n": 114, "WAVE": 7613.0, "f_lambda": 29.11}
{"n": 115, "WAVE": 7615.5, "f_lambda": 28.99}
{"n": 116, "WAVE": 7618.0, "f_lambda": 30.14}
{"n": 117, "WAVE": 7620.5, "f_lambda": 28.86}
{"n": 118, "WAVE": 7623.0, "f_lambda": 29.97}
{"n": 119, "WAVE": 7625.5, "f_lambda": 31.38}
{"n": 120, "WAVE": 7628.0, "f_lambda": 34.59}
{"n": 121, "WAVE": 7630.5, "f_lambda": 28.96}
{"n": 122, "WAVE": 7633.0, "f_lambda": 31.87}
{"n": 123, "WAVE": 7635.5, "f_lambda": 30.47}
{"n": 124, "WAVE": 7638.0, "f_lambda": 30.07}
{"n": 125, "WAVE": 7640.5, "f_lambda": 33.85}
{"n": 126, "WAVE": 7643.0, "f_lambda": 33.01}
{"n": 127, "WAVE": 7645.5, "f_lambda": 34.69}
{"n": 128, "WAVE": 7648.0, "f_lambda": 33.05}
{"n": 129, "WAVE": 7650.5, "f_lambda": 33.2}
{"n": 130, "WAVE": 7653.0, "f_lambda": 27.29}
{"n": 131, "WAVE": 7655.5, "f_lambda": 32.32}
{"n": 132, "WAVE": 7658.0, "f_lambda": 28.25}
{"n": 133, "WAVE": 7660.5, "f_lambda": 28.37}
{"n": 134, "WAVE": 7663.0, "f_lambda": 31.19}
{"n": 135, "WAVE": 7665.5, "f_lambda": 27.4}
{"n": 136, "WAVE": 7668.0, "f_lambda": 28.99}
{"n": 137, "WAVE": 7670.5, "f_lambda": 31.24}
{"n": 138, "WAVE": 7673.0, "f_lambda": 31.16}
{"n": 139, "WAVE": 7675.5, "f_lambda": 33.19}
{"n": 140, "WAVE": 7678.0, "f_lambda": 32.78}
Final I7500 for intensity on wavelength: 1.3 AA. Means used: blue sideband 32.1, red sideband 31.5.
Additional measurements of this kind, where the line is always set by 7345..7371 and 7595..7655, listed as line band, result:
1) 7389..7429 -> 0.4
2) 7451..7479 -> -0.5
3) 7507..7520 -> 0.9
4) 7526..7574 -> -0.3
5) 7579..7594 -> 0.0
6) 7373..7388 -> 0.0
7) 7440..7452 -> -0.1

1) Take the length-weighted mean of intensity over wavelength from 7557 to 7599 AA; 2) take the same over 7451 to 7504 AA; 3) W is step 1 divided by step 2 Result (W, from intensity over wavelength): 0.99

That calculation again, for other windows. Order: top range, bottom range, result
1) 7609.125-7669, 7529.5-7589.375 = 0.97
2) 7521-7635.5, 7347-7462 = 0.99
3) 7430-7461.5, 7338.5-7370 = 1.01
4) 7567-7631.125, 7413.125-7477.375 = 0.98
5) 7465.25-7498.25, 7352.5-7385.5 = 0.99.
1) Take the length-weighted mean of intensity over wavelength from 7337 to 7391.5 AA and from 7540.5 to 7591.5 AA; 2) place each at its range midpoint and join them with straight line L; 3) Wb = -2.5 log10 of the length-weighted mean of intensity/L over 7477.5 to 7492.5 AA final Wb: 0.03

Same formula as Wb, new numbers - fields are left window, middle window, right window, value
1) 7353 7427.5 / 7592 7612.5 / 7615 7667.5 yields -0.038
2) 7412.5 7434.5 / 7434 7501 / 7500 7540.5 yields -0.016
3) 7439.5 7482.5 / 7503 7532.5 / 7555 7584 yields 0.020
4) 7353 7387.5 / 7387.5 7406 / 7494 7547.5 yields 0.034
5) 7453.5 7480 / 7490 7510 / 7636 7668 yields 0.017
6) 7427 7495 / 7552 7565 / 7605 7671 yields 0.016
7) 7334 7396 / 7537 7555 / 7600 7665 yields -0.026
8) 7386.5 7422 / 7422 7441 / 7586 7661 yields -0.017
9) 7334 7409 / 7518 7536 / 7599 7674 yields -0.035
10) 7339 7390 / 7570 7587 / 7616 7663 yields 0.015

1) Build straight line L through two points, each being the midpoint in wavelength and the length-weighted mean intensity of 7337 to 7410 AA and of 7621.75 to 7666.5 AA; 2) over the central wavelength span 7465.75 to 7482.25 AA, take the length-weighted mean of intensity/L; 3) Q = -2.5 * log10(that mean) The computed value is -0.01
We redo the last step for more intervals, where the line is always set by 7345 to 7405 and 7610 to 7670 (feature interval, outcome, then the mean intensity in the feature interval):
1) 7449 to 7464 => -0.03 mag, 32.4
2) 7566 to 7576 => -0.01 mag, 31.2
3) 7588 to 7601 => -0.05 mag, 32.5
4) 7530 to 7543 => -0.03 mag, 32.1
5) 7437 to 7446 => -0.02 mag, 31.9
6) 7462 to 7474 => -0.01 mag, 31.8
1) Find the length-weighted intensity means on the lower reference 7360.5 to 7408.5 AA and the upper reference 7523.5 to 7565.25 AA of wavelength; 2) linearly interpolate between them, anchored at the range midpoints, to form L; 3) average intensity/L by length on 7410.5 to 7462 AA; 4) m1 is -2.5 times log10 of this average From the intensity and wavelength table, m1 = -0.02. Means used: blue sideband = 31.5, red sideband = 31.8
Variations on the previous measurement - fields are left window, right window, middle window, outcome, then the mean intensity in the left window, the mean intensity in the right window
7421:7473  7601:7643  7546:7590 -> 0.00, 32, 31.2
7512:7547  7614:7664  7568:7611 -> -0.01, 32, 31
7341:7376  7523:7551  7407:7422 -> 0.01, 32.2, 32.2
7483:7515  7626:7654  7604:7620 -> 0.04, 30.9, 31.9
